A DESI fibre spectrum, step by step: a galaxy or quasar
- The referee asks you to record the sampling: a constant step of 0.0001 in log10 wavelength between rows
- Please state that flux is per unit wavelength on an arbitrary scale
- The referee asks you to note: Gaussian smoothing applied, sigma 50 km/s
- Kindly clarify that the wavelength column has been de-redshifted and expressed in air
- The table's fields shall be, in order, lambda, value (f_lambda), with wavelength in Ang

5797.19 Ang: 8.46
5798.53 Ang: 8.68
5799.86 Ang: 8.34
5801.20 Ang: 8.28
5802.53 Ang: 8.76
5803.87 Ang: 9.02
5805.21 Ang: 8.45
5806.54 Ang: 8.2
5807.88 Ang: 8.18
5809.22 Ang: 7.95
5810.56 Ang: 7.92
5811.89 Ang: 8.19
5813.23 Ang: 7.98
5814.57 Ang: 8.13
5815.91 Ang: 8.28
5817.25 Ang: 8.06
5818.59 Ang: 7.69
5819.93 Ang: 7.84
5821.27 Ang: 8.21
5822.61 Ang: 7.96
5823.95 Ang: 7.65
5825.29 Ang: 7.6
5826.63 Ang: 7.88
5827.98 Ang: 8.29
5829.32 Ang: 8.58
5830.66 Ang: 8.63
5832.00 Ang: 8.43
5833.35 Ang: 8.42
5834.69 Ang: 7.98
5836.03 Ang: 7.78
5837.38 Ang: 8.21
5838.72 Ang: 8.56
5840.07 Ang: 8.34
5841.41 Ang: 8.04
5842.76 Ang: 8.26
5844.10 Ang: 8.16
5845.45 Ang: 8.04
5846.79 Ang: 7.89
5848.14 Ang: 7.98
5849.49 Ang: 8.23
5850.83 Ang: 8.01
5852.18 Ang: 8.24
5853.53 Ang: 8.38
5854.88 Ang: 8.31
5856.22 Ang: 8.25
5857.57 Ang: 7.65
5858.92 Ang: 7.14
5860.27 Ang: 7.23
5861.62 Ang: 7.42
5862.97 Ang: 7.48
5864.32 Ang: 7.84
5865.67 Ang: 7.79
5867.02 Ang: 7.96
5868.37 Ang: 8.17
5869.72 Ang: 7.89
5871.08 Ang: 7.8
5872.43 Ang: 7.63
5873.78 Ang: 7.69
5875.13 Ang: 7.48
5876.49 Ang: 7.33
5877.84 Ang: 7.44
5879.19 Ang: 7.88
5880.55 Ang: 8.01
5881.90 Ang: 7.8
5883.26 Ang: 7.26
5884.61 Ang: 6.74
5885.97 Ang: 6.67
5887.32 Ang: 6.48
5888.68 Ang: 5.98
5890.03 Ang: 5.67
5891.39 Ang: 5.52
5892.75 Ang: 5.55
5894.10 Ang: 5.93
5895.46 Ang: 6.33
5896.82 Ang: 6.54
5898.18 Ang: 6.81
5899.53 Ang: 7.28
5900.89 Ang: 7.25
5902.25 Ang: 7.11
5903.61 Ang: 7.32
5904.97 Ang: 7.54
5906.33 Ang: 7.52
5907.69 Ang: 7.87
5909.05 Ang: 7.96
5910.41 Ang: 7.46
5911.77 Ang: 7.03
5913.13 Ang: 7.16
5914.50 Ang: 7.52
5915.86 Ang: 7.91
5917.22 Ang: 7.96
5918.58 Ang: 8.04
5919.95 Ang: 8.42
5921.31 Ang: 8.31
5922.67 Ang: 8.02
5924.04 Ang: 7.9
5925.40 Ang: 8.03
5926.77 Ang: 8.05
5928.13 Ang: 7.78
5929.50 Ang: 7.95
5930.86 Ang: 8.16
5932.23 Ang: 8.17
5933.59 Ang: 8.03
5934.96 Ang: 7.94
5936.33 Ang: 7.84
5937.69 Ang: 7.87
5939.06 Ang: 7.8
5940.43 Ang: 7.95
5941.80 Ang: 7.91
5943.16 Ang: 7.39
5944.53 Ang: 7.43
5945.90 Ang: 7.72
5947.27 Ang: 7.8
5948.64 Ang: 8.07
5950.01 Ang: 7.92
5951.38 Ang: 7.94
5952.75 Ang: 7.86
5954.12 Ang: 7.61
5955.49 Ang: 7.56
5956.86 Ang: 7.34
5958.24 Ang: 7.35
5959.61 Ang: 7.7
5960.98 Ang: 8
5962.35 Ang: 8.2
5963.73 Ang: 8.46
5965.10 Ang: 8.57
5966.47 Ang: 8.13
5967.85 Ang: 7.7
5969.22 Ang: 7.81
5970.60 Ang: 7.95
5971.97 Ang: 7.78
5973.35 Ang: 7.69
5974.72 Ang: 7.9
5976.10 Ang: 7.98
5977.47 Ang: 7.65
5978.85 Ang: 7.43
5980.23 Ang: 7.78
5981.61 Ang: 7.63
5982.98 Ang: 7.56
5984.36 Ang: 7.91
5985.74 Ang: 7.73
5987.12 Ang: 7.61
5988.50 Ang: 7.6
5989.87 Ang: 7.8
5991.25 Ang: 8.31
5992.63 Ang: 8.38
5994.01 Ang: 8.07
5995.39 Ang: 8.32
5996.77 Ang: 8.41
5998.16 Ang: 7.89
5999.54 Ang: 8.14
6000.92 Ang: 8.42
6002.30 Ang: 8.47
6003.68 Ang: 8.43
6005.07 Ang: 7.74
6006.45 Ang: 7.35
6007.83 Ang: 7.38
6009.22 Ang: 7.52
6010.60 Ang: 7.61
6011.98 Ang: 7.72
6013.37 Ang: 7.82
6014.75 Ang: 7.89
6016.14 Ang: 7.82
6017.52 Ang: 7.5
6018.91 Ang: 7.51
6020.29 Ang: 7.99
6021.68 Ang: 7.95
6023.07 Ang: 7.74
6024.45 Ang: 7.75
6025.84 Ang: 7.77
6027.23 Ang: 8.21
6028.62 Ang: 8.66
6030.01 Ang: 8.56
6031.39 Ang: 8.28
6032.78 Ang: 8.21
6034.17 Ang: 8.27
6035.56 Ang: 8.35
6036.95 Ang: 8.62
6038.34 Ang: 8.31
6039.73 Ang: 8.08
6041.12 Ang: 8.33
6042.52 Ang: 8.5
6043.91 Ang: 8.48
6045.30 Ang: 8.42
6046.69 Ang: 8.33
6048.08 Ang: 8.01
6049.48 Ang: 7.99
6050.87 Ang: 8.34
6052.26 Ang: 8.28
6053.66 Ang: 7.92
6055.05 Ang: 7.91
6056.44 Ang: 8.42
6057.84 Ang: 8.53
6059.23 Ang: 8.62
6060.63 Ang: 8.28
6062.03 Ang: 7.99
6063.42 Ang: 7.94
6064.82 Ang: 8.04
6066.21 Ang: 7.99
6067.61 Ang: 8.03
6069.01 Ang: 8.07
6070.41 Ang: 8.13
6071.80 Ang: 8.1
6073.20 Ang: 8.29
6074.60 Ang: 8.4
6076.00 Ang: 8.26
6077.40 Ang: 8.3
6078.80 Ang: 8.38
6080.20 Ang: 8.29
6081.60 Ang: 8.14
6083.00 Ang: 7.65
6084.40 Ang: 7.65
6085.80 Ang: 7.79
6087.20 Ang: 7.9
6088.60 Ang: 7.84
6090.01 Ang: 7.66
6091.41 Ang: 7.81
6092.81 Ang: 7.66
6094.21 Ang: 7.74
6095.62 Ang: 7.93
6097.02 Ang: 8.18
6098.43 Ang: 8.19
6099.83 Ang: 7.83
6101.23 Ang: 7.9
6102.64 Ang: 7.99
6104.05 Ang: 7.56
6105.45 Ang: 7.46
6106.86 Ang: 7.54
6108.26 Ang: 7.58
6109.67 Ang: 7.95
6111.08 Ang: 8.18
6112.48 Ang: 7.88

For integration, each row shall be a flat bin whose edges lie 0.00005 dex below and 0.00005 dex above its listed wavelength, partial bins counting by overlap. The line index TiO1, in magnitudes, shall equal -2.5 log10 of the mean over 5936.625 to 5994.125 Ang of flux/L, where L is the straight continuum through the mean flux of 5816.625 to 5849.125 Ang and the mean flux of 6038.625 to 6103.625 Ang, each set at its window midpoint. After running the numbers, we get 0.04 mag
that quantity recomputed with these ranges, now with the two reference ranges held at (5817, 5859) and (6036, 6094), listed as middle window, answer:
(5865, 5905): 0.15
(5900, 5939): 0.04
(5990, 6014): 0.02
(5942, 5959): 0.06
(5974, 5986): 0.05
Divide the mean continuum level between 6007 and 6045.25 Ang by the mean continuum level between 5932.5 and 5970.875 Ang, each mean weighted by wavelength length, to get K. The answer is 1.02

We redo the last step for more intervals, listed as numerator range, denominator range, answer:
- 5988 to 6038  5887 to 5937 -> 1.09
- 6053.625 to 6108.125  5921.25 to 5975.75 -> 1.02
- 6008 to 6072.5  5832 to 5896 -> 1.07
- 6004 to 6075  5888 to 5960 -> 1.08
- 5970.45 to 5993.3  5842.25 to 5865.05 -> 0.99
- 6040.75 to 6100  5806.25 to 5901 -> 1.06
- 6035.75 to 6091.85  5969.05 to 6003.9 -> 1.03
